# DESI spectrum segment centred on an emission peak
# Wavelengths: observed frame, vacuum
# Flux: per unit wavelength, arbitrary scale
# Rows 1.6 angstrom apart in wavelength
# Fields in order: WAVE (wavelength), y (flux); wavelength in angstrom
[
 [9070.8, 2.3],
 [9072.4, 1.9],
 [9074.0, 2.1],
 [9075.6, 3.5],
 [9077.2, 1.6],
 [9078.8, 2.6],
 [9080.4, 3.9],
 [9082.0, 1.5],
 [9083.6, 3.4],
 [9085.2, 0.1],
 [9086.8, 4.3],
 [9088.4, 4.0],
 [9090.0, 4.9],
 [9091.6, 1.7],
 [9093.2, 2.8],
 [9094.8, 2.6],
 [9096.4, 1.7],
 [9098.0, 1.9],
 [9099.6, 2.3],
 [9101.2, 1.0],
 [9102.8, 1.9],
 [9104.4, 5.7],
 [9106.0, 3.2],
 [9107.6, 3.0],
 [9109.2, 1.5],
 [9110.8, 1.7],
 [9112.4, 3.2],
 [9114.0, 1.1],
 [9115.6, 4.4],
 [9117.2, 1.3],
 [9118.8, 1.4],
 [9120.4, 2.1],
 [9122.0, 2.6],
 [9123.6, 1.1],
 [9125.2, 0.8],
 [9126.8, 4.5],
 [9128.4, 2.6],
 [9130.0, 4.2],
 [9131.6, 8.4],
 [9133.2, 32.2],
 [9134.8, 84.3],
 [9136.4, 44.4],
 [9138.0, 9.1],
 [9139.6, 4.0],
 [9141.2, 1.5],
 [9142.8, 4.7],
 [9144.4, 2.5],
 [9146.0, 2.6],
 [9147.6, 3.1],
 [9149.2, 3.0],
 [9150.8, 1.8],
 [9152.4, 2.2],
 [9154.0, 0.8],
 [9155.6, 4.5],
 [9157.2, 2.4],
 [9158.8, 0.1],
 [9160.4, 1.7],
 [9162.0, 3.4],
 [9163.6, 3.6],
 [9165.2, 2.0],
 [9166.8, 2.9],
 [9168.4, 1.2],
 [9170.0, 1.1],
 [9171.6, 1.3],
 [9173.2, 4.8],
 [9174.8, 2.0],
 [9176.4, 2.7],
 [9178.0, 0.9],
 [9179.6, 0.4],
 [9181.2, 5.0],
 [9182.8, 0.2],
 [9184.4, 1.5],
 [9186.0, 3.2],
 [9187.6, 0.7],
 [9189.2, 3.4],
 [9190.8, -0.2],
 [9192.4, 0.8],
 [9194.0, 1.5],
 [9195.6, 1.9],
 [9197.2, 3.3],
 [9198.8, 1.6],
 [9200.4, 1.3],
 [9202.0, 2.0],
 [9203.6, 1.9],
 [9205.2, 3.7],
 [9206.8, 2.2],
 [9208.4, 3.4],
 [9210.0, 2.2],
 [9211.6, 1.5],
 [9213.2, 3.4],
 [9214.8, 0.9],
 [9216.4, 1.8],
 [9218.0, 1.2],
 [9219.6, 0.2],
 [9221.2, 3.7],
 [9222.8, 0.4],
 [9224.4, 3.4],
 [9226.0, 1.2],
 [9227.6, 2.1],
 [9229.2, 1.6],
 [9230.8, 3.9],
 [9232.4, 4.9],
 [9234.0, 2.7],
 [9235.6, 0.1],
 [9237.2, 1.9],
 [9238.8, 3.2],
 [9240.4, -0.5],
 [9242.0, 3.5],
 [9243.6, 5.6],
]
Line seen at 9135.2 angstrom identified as [O III] 5007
